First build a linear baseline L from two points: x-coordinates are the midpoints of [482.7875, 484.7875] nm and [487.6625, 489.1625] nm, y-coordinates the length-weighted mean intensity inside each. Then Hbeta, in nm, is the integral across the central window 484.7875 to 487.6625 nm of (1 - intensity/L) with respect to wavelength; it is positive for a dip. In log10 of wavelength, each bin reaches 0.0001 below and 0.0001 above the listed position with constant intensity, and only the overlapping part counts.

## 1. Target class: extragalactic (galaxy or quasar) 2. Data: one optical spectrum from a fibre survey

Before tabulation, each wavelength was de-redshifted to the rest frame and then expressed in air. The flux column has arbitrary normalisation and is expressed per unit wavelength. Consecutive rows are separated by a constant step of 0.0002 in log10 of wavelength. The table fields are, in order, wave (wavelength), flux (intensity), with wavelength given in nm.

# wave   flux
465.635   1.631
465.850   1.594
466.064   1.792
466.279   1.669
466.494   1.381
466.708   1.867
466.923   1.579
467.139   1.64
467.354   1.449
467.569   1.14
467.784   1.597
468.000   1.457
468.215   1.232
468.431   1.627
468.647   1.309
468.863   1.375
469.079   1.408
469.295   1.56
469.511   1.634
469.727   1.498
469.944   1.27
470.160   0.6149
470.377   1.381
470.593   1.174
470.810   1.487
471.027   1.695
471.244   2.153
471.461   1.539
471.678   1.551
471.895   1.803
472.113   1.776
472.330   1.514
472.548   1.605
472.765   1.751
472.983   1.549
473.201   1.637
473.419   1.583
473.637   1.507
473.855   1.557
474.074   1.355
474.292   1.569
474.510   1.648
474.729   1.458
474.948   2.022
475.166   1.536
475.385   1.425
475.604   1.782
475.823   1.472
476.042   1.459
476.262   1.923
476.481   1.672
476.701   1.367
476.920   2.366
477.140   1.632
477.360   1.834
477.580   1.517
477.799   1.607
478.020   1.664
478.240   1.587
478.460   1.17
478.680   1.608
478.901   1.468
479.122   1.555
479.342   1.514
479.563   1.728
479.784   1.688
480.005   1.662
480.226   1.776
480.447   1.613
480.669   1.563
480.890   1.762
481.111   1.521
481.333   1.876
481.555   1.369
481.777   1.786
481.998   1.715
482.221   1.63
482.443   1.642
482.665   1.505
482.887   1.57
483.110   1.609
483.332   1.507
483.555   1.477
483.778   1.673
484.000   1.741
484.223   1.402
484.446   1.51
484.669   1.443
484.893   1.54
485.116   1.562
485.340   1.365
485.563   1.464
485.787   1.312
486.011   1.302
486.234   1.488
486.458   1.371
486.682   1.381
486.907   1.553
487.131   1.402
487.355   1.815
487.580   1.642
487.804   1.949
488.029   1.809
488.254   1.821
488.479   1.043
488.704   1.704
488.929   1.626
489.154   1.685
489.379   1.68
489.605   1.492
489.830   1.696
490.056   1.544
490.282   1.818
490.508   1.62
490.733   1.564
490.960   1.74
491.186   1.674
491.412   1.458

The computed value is 0.24 nm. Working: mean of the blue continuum 1.55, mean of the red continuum 1.66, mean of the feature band 1.47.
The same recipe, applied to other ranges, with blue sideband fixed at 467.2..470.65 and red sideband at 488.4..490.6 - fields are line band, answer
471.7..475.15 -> -0.494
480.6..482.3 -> -0.167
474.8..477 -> -0.373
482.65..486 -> 0.073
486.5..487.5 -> 0.026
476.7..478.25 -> -0.281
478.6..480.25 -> -0.148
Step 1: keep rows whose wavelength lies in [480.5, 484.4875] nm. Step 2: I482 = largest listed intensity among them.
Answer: 1.876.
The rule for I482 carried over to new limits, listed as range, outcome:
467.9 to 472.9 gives 2.153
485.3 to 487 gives 1.553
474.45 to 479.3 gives 2.366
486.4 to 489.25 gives 1.949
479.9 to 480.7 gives 1.776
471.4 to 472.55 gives 1.803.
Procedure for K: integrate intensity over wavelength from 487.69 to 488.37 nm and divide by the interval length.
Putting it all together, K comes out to 1.85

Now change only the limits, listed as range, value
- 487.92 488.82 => 1.59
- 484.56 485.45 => 1.48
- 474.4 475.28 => 1.67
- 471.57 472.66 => 1.65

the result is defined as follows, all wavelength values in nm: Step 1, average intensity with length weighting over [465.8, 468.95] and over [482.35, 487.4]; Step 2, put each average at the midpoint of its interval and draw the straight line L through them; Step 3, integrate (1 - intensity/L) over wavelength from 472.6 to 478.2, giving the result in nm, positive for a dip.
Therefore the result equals -0.472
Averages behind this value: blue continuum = 1.51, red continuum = 1.5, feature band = 1.63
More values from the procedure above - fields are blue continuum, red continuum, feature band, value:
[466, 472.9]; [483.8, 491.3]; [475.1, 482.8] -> -0.42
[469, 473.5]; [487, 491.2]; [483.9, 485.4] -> 0.10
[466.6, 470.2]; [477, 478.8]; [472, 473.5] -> -0.12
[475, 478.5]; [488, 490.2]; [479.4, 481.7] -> -0.03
